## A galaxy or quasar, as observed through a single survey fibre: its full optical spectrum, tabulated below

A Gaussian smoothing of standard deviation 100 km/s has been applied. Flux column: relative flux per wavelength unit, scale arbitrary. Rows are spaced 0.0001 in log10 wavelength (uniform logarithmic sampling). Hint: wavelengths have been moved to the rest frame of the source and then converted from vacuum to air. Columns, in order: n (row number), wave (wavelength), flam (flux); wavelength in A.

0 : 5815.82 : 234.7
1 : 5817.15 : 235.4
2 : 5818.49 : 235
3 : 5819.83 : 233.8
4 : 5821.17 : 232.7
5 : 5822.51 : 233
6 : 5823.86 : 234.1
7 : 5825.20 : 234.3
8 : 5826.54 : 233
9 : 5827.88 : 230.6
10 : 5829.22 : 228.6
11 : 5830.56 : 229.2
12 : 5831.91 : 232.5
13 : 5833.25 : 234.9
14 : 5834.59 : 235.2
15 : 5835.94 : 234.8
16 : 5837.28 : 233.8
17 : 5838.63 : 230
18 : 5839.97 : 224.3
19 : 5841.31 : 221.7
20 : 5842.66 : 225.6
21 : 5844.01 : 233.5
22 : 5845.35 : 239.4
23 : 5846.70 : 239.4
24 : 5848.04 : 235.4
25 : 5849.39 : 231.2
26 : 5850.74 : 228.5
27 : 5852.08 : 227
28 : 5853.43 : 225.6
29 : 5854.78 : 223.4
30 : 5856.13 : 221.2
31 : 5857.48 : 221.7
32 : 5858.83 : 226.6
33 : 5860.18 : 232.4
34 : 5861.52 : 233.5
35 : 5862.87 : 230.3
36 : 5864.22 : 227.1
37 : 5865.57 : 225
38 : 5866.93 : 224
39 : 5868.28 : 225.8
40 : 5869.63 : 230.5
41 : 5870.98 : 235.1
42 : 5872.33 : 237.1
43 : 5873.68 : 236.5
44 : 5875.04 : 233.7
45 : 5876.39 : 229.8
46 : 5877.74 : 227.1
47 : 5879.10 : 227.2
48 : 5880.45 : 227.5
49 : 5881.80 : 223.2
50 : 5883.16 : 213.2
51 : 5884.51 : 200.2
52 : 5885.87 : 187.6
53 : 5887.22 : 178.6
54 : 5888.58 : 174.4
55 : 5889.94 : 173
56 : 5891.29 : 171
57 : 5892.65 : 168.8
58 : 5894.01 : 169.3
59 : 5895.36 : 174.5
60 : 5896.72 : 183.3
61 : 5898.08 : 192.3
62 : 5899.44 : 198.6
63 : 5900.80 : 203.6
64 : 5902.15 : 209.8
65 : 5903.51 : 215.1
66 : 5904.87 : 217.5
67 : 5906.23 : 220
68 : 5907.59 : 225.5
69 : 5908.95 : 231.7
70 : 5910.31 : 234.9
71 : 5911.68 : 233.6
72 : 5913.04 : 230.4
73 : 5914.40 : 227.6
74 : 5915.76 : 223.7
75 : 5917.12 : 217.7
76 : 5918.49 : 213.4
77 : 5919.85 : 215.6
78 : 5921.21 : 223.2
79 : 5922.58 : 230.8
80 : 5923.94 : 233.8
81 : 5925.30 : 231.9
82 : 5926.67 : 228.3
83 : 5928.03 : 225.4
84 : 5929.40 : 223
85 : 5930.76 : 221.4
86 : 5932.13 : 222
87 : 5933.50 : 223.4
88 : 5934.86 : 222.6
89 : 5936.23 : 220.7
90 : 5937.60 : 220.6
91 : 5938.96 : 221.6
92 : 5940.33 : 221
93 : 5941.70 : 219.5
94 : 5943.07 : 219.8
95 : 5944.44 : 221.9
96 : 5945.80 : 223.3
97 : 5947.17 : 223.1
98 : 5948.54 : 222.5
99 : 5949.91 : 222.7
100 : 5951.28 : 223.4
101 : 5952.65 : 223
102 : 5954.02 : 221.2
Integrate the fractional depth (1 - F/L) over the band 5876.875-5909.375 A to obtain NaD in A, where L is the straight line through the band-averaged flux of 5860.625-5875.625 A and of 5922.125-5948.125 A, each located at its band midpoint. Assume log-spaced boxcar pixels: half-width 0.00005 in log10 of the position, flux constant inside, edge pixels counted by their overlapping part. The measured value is 4.0 A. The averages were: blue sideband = 231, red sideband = 224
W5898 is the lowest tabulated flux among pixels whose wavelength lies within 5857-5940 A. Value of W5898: 168.8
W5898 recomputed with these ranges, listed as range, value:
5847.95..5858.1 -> 221.2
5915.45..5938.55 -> 213.4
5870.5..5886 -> 187.6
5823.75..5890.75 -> 173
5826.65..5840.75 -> 224.3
